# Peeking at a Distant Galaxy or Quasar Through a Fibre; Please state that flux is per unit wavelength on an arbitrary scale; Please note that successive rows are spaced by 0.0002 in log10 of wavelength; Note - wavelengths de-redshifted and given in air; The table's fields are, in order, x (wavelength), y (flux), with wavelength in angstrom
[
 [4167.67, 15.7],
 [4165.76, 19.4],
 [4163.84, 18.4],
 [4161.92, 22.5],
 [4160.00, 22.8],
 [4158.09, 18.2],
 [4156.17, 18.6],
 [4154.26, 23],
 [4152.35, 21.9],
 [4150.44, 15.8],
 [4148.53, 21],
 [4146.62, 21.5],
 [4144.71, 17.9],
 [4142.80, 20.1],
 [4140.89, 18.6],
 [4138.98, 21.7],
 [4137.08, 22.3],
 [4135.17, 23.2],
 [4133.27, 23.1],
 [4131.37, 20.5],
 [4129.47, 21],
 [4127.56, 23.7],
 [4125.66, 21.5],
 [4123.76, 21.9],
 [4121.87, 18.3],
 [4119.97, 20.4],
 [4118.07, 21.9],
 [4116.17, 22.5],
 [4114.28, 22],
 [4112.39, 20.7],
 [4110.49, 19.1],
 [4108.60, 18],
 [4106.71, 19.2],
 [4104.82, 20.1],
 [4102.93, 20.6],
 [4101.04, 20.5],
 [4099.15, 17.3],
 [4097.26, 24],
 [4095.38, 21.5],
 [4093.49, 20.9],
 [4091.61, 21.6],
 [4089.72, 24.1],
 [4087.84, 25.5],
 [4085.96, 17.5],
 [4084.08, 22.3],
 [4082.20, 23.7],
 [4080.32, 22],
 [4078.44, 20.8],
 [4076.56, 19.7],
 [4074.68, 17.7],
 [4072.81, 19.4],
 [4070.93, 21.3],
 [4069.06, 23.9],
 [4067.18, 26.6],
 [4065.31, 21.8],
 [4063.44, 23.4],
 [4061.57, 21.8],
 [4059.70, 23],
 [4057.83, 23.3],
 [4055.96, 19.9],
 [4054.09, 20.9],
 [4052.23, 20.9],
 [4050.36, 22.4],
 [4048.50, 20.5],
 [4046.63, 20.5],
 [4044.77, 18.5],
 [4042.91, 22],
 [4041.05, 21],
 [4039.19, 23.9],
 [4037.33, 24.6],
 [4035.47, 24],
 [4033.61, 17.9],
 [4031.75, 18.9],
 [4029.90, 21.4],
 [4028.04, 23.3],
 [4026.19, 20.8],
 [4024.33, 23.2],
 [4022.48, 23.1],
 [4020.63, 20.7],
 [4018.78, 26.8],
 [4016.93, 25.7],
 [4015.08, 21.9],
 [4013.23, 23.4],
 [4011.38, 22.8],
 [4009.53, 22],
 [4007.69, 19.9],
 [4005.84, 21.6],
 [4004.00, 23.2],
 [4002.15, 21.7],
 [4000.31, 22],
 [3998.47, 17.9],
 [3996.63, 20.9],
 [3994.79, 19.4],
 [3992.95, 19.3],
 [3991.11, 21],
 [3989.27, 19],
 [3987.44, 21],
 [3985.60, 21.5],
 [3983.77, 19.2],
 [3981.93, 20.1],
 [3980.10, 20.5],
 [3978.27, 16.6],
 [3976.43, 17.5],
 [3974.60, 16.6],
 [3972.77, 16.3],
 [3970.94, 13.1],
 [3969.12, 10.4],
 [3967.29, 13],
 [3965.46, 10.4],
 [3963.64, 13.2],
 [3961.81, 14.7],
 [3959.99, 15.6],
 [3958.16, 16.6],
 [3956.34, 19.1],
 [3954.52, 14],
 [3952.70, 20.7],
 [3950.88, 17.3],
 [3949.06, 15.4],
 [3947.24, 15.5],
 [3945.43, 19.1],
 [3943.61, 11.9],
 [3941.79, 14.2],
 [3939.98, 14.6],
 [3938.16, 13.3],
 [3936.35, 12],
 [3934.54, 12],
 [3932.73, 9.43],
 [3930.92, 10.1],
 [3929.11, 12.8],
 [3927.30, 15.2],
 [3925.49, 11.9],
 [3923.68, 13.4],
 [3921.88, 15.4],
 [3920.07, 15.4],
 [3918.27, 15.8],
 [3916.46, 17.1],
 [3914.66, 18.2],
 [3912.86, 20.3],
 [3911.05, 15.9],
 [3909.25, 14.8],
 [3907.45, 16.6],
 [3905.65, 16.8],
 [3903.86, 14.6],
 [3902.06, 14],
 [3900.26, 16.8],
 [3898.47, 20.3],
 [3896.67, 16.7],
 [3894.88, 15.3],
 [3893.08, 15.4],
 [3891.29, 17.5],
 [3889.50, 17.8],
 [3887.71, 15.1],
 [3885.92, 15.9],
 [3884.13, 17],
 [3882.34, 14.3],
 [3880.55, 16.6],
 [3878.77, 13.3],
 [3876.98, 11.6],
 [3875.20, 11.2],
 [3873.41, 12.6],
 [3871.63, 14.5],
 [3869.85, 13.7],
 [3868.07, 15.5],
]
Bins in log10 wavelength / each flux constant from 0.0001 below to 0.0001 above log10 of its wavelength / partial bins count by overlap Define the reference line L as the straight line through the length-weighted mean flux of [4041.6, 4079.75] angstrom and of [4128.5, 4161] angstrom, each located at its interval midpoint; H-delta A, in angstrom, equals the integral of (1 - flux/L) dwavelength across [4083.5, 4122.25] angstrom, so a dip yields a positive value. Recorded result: 0.29 angstrom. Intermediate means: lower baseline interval 21.4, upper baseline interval 20.7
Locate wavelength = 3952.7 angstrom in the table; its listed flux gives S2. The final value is 20.7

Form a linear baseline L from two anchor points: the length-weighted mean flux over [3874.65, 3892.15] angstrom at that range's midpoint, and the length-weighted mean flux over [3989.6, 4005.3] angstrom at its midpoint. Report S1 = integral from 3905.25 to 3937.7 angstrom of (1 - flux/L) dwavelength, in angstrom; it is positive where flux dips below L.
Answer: 4.45 angstrom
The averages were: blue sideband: 15.1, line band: 14.6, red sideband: 20.6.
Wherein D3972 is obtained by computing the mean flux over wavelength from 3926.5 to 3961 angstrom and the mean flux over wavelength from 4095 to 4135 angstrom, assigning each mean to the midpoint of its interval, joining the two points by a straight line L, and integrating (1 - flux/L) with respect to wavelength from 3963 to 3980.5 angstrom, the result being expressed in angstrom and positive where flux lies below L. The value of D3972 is 1.2 angstrom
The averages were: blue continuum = 14.7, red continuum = 20.9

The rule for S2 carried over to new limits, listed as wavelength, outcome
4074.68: 17.7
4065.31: 21.8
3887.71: 15.1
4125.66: 21.5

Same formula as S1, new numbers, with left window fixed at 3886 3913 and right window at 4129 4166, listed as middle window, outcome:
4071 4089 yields -1.44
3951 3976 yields 3.50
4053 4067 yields -2.30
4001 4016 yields -3.14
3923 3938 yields 4.24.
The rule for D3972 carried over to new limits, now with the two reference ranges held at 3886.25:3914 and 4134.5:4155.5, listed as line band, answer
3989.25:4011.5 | -3.2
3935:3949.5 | 2.4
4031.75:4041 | -1.6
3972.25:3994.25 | -1.5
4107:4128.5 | -0.8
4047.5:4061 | -1.8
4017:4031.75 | -3.3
